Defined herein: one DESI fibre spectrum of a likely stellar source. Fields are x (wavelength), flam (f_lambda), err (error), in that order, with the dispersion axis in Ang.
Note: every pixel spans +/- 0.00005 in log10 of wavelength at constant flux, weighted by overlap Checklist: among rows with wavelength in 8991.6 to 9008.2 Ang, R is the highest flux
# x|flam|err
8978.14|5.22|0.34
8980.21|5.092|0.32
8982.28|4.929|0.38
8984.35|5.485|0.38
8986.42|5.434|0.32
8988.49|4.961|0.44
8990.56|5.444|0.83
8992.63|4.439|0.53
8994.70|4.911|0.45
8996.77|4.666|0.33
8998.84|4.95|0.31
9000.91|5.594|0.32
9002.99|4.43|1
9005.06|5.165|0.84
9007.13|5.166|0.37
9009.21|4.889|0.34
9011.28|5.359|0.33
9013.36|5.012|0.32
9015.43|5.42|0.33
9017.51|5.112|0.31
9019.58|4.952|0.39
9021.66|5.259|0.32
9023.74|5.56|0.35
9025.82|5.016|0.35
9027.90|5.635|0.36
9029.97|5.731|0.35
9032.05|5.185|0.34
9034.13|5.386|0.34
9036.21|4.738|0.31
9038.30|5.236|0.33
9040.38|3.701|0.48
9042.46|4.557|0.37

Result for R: 5.594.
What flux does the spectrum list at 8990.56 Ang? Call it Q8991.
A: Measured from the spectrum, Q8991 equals 5.444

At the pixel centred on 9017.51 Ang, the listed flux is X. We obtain 5.112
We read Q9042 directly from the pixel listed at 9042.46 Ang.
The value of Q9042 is 4.557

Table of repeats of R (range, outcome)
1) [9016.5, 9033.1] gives 5.731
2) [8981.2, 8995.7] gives 5.485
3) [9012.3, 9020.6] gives 5.42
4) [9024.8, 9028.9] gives 5.635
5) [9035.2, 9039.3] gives 5.236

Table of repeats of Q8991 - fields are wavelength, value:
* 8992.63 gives 4.439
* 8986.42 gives 5.434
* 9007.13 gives 5.166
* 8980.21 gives 5.092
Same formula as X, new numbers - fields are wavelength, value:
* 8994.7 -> 4.911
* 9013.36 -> 5.012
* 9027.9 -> 5.635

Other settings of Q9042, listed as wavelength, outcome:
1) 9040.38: 3.701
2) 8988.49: 4.961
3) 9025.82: 5.016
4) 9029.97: 5.731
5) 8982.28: 4.929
